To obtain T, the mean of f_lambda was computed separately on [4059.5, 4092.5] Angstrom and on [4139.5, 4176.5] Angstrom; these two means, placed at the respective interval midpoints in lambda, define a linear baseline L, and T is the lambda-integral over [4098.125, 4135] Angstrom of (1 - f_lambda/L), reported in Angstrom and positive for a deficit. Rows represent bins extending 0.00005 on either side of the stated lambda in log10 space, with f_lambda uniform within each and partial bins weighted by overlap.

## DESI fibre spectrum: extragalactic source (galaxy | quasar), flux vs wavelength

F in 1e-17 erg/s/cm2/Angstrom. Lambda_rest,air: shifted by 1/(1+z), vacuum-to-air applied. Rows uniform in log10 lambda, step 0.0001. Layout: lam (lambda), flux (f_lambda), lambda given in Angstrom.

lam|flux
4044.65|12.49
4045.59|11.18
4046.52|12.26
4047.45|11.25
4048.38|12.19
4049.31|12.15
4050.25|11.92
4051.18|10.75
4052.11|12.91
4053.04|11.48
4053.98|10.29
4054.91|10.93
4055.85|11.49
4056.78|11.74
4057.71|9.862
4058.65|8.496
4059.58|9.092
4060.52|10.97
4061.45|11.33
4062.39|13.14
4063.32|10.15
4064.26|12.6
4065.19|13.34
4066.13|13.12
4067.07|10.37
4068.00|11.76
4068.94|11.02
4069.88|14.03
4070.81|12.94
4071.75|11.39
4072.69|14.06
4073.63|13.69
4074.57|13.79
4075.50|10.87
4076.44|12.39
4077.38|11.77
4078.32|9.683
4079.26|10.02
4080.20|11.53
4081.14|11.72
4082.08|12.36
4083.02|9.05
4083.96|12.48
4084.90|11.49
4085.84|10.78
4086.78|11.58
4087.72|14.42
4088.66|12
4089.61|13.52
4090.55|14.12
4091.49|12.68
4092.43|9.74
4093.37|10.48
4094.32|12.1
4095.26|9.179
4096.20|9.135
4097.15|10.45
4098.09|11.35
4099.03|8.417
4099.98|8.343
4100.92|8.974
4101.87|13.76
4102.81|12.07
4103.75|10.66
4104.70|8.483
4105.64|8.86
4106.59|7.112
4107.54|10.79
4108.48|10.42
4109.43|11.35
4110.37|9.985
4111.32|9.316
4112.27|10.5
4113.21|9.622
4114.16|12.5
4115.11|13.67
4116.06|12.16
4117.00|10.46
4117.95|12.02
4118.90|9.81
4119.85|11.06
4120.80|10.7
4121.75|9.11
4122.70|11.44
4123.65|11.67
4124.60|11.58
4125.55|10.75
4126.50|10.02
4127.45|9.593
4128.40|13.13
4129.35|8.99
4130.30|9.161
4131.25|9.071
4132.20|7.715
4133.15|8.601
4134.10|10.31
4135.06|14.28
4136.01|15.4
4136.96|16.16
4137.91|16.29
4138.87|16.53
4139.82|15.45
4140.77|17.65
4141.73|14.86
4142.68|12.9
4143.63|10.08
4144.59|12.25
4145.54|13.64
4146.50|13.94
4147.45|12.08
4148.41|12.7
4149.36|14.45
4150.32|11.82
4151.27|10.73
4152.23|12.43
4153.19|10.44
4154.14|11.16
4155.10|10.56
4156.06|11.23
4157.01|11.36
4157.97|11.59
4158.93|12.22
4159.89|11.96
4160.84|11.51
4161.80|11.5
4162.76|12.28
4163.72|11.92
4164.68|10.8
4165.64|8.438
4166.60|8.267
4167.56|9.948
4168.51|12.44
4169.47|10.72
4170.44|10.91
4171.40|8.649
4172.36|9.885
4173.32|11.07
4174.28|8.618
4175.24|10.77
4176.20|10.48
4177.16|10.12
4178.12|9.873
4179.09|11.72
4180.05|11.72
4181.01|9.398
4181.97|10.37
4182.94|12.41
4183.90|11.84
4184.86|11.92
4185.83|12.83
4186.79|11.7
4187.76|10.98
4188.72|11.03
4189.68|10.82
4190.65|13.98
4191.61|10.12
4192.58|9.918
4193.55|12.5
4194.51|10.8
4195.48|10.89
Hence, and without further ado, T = 4.4 Angstrom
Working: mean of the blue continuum 12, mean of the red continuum 11.6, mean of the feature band 10.4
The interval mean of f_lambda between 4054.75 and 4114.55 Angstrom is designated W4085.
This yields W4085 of 11.2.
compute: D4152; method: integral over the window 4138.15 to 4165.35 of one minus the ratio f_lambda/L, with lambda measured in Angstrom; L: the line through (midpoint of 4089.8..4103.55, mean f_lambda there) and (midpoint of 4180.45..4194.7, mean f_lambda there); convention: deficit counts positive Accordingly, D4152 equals -3.3 Angstrom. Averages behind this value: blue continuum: 10.8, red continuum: 11.4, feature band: 12.5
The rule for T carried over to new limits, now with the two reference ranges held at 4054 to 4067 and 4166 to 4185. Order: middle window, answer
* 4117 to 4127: 0.0 Angstrom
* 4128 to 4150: -4.3 Angstrom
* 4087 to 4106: 0.0 Angstrom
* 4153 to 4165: -0.9 Angstrom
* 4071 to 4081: -0.8 Angstrom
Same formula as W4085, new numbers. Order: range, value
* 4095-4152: 11.4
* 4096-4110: 10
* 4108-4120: 11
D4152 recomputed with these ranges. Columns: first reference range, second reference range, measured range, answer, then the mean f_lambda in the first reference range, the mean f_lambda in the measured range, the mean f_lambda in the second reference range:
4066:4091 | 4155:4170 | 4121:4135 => 1.5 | 12.1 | 10.2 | 11.1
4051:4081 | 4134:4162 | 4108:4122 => 1.7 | 11.6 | 10.9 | 13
